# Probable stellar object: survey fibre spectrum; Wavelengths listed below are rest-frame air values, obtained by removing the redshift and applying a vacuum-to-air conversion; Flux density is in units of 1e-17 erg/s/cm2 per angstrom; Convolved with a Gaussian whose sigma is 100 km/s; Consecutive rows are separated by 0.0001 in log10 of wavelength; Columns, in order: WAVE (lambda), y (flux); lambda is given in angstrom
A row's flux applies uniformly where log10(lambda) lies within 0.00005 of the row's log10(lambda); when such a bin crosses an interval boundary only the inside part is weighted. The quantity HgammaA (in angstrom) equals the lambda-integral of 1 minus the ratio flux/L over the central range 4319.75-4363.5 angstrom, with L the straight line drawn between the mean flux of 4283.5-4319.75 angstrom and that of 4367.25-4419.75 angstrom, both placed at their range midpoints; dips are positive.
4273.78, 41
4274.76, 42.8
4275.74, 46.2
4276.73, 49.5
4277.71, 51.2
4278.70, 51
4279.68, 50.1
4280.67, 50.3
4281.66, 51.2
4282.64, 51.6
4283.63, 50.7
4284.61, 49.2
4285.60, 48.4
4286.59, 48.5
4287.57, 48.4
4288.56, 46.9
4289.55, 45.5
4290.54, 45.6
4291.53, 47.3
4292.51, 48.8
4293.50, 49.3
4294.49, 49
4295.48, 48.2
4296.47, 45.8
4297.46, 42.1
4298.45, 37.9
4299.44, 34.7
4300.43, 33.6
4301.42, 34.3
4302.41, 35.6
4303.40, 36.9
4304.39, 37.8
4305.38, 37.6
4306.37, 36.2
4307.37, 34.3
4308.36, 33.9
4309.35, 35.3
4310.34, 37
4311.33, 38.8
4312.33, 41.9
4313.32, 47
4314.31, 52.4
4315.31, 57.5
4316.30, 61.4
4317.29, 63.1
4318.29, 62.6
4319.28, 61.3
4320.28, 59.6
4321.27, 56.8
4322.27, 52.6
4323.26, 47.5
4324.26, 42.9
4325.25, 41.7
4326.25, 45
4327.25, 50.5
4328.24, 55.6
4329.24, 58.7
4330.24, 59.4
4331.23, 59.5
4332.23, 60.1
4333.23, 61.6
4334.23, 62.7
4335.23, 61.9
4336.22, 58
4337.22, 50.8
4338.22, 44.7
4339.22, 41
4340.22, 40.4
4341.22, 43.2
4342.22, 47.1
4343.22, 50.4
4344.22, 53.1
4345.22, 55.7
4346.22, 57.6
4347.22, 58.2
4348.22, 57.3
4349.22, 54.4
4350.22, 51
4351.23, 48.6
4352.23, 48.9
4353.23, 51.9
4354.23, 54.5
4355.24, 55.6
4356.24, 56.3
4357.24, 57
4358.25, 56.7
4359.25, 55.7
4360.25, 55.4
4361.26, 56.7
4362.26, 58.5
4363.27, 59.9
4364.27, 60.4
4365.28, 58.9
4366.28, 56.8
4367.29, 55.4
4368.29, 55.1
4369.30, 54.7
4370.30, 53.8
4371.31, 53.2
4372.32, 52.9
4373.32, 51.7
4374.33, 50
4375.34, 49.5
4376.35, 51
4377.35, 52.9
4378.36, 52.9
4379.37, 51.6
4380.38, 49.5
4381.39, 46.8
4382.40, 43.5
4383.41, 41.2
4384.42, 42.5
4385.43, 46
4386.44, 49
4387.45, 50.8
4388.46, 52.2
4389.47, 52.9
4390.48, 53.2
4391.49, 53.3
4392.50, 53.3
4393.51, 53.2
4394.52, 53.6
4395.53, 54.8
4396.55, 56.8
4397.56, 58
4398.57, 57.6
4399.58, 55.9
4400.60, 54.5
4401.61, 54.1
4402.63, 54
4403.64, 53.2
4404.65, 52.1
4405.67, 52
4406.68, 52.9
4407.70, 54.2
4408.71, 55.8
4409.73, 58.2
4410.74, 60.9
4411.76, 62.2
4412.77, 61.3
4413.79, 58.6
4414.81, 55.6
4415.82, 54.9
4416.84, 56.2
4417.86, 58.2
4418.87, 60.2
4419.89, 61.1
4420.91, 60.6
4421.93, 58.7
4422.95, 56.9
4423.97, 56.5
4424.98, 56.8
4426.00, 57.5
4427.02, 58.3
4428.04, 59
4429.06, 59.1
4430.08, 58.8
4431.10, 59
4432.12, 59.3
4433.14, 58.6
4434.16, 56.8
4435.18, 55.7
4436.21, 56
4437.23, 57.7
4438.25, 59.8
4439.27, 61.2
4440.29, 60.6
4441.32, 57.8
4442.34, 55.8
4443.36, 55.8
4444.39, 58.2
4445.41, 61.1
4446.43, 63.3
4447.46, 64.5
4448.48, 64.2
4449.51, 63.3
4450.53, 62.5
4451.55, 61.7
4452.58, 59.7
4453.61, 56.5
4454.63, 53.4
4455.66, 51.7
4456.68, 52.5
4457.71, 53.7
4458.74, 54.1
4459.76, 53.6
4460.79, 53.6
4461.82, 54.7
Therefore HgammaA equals -4.4 angstrom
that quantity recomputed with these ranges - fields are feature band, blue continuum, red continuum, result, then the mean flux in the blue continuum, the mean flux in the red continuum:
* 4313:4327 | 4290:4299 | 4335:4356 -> -1.43 angstrom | 45.9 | 51.6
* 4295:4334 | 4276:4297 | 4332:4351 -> 2.87 angstrom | 48.8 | 52.9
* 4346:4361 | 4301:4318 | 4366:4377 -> -1.37 angstrom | 42.7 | 53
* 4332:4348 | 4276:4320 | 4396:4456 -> -0.96 angstrom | 46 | 57.9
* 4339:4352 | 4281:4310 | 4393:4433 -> -0.50 angstrom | 42.9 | 57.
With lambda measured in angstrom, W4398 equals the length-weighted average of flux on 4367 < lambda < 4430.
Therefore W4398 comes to 54.3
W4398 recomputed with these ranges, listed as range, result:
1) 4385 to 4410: 53.7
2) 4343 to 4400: 53.3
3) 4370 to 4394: 50.2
